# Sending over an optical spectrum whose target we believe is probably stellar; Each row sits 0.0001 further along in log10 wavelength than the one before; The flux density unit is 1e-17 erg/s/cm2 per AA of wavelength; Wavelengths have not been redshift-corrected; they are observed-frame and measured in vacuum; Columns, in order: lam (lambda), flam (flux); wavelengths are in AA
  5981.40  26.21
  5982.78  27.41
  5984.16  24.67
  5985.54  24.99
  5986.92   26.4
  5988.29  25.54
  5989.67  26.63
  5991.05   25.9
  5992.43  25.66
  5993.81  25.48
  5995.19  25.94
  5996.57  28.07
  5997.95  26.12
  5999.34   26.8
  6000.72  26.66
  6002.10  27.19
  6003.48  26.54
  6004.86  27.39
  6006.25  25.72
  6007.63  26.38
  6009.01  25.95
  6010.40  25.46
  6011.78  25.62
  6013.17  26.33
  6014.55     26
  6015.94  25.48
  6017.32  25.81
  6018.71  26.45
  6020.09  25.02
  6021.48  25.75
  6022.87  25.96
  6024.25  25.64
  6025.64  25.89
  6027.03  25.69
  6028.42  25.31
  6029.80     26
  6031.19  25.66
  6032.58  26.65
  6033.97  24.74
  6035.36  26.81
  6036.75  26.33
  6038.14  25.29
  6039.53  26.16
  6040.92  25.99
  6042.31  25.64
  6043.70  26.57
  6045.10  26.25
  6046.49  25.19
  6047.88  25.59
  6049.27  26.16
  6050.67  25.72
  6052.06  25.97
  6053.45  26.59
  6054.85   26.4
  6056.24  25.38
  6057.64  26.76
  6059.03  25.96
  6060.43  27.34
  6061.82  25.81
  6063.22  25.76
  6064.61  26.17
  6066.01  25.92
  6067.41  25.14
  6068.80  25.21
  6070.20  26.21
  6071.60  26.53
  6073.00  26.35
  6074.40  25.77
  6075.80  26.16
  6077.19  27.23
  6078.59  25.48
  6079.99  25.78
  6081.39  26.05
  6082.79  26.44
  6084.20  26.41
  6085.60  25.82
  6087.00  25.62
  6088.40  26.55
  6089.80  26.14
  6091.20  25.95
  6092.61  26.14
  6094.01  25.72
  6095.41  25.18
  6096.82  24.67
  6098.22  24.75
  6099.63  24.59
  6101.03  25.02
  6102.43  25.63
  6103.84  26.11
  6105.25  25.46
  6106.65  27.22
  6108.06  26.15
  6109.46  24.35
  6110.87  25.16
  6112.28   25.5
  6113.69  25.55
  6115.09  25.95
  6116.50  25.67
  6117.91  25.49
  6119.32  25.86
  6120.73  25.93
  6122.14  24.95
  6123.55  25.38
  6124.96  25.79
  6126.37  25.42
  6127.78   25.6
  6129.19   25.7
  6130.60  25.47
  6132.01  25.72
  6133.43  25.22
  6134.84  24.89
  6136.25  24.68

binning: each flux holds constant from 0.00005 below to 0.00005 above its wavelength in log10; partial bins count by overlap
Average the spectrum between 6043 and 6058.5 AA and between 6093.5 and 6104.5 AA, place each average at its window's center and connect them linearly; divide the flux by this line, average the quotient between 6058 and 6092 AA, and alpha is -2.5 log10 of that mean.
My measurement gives -0.02 mag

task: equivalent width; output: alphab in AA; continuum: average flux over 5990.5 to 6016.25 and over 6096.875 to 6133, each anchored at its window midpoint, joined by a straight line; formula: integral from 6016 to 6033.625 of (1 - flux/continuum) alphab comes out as 0.2 AA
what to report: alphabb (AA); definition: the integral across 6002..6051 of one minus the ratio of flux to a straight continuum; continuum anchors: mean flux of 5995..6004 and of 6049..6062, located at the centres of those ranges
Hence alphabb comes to 1.1 AA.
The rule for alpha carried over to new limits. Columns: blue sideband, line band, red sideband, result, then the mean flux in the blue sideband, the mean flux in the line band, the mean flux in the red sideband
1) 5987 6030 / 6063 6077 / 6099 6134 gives -0.008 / 26.1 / 26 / 25.6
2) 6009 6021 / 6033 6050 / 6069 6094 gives 0.001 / 25.8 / 25.9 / 26.1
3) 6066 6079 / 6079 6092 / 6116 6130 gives -0.006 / 26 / 26.1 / 25.6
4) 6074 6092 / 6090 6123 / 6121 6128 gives 0.009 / 26.1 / 25.5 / 25.5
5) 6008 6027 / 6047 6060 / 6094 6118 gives -0.017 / 25.8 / 26.1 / 25.4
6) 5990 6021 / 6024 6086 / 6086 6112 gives -0.006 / 26.2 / 26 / 25.6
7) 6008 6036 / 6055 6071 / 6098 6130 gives -0.012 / 25.8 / 26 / 25.5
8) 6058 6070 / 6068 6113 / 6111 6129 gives 0.000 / 26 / 25.8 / 25.6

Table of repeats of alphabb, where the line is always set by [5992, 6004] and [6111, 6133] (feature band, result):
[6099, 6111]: 0.1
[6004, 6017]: 0.2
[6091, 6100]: 0.2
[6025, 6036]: 0.2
